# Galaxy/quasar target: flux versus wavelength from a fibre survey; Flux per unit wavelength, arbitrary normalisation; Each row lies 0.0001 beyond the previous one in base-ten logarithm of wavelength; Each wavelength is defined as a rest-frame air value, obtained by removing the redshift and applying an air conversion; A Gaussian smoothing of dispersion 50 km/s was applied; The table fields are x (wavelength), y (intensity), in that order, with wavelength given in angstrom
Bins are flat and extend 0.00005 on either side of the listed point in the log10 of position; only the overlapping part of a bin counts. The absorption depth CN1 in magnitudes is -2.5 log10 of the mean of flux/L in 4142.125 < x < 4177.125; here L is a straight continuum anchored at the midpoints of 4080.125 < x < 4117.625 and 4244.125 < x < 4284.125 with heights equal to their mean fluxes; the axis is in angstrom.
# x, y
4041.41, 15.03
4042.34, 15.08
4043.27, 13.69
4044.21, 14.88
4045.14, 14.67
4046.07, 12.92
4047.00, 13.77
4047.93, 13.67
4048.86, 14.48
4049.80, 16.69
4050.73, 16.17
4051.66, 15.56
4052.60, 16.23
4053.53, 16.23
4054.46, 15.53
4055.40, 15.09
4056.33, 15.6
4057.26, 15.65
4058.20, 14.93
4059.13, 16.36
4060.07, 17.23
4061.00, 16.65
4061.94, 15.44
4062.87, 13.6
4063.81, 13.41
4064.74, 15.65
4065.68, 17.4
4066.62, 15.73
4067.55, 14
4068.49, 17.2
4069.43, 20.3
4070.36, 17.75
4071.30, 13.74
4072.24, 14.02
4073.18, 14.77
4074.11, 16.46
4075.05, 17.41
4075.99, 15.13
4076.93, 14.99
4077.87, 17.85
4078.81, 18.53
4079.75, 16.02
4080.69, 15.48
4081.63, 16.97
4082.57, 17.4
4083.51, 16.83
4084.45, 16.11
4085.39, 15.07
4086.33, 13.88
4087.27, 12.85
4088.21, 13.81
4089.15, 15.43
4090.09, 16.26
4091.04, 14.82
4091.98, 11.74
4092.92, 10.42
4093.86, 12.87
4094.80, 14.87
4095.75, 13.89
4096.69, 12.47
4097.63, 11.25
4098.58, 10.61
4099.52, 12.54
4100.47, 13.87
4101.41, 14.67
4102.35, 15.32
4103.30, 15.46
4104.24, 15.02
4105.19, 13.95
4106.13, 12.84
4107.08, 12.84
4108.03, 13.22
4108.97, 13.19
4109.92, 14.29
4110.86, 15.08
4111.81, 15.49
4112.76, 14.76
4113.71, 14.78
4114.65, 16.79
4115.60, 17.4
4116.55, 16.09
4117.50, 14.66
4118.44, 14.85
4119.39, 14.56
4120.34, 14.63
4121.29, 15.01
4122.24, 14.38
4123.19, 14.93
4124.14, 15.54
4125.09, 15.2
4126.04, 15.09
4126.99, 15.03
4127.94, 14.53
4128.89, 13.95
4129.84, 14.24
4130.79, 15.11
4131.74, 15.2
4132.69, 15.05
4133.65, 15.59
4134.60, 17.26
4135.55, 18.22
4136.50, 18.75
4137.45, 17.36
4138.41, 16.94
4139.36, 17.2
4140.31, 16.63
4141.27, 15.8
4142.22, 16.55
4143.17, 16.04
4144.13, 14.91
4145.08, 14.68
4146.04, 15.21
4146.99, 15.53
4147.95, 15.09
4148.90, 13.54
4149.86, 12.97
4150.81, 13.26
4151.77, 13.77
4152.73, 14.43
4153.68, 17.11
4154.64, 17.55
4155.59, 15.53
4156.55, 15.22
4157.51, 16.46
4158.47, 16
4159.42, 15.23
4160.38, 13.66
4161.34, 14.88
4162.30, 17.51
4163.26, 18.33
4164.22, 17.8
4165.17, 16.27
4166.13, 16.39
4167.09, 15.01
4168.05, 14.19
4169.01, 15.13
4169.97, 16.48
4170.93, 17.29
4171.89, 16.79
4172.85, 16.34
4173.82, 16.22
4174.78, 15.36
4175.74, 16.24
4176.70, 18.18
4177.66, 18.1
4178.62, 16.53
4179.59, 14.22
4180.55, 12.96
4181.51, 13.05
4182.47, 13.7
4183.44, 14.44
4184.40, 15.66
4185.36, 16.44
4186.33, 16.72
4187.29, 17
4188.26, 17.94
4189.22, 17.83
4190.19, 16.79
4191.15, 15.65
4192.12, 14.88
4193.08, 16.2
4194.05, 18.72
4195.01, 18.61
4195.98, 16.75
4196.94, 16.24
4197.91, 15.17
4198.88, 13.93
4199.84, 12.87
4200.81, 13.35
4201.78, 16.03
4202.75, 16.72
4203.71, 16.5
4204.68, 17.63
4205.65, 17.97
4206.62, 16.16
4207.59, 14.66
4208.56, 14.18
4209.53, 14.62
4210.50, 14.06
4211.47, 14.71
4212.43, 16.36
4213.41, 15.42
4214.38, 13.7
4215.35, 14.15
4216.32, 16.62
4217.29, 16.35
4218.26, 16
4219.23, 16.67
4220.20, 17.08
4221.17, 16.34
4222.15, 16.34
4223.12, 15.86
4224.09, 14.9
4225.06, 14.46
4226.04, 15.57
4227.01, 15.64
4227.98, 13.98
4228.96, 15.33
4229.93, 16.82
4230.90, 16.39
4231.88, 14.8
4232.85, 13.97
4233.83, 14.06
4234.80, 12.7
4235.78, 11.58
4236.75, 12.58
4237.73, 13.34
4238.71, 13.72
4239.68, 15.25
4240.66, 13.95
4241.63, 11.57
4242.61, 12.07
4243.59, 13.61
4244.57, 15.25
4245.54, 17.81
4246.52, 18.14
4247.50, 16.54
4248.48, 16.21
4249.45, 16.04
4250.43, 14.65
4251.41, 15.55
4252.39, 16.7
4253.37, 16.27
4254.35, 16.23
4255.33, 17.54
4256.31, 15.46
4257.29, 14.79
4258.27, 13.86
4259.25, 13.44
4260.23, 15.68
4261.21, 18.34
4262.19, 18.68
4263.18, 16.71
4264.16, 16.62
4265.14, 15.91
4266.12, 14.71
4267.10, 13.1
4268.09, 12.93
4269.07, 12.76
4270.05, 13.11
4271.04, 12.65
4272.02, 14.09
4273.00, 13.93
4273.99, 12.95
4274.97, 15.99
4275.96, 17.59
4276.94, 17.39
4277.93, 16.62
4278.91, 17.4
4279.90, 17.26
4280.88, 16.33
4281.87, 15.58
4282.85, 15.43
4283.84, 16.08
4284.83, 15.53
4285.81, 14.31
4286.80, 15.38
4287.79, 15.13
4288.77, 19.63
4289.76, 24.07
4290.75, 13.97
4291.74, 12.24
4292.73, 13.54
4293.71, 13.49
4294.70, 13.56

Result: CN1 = -0.06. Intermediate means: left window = 14.4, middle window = 15.7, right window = 15.7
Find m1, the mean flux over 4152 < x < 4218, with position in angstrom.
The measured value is 15.9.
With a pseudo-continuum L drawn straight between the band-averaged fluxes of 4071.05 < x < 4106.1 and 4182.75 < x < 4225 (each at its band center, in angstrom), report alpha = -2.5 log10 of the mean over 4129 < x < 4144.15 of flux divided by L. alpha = -0.08 mag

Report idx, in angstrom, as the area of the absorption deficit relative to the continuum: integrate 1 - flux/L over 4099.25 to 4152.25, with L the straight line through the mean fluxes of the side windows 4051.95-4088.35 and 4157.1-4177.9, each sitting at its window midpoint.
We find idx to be 3.2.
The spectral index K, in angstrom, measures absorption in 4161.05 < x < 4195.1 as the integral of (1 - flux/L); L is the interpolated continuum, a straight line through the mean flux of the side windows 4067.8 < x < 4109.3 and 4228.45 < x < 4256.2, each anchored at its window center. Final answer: -3.01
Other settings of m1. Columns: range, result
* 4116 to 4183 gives 15.6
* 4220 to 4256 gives 15.1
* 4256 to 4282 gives 15.3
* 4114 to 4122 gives 15.5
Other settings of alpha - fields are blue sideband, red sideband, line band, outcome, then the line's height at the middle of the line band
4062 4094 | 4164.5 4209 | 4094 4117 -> 0.102 mag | 15.6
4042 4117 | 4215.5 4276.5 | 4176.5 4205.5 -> -0.061 mag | 15.1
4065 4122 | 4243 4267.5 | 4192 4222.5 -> -0.012 mag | 15.6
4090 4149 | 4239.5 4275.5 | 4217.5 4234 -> -0.038 mag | 15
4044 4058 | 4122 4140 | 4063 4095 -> -0.004 mag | 15.4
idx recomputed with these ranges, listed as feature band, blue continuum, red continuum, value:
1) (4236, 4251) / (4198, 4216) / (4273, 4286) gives 0.9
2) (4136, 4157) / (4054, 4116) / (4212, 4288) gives -0.8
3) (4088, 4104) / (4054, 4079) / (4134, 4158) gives 2.3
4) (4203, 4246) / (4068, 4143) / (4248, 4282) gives 1.1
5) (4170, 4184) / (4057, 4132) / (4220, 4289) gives -0.5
